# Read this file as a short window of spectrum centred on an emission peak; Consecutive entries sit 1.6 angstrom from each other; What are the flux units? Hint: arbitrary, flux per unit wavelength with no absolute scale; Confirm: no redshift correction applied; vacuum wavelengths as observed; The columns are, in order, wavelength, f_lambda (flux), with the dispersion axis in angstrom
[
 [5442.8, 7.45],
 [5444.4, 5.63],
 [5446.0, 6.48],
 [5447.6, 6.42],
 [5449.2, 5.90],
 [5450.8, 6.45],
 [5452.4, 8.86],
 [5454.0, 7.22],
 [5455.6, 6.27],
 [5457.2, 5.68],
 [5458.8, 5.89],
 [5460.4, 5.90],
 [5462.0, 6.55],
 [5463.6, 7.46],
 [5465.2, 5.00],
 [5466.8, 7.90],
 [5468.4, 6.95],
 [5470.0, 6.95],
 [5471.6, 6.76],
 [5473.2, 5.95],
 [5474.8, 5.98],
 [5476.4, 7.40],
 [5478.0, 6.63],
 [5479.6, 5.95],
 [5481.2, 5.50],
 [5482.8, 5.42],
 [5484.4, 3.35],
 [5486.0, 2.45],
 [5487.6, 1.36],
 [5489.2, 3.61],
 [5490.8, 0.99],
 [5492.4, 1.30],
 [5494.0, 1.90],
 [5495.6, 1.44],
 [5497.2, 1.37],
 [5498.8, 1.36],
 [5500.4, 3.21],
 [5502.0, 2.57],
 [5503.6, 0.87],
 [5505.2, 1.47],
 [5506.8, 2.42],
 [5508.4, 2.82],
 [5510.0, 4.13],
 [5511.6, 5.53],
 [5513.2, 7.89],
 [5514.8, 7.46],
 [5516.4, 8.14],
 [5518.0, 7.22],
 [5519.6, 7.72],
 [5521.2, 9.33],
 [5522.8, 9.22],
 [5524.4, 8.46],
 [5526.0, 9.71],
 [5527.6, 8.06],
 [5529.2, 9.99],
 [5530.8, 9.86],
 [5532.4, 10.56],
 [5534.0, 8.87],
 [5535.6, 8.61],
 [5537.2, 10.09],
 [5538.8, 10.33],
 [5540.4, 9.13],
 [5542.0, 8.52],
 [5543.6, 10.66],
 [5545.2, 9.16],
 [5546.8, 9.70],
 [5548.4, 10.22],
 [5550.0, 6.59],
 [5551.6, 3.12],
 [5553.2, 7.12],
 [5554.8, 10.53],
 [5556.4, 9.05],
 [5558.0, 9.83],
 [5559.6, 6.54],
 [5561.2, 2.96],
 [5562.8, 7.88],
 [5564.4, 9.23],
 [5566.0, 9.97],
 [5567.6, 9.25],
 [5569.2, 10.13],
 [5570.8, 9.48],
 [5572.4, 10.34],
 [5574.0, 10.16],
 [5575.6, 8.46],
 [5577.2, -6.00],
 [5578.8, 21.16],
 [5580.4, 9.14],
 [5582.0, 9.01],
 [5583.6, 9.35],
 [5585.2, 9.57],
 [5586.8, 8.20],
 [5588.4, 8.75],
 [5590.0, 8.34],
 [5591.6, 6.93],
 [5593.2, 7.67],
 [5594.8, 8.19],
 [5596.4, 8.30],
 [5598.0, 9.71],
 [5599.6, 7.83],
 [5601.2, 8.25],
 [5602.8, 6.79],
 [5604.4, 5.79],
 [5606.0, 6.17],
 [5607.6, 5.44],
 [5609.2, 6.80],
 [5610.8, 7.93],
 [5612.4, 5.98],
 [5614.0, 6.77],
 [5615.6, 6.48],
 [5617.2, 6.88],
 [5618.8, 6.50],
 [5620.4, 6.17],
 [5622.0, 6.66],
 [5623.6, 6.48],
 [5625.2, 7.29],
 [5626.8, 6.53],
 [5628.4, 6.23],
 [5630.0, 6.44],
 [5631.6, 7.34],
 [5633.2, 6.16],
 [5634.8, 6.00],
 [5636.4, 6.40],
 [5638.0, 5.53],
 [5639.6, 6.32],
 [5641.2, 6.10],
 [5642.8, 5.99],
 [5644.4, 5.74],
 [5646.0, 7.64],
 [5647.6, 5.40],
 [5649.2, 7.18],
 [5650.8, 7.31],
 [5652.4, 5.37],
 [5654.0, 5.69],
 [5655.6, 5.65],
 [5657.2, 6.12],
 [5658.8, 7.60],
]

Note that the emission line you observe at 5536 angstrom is C IV 1549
